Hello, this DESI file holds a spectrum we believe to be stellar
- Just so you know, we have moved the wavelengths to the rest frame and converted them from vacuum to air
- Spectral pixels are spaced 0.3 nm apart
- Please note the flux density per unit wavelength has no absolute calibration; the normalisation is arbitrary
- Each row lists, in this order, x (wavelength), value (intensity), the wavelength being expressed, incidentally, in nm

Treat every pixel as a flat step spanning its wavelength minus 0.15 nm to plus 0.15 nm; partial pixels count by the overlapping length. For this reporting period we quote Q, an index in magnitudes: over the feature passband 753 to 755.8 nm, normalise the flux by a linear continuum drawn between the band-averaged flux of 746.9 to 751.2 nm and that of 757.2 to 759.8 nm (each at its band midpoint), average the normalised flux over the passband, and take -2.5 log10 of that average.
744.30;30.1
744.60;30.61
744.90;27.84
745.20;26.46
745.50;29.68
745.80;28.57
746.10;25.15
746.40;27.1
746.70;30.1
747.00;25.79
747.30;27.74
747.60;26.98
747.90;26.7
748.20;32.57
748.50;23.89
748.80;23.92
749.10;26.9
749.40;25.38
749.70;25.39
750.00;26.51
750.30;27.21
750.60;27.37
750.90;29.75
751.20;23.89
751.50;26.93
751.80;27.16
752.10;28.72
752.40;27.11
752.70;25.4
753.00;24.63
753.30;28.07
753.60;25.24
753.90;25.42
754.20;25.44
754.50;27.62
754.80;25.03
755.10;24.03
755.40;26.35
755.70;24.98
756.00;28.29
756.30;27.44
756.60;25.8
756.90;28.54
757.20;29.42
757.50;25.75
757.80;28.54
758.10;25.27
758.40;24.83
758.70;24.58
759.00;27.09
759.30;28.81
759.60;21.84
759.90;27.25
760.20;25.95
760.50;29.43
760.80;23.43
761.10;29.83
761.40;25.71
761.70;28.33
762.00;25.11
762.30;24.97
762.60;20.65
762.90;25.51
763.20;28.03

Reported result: 0.03 mag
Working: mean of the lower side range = 26.8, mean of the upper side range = 26.1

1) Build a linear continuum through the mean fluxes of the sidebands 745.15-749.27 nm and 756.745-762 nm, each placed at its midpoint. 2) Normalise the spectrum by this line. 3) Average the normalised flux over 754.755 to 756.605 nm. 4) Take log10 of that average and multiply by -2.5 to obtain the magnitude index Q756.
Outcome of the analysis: 0.03 mag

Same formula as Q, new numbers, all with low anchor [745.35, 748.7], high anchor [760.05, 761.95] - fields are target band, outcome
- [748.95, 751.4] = 0.037 mag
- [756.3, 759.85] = 0.027 mag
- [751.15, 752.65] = 0.021 mag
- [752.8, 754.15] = 0.063 mag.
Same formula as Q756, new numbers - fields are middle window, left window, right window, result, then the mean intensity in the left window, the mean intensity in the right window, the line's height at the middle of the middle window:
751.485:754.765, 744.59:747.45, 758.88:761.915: 0.03 mag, 27.8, 26.7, 27.3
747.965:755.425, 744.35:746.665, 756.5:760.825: 0.04 mag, 28.1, 26.5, 27.4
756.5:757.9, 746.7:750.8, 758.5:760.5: -0.05 mag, 26.8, 26.2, 26.3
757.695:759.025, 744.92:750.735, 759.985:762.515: 0.03 mag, 27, 26.5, 26.6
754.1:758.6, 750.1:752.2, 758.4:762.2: 0.01 mag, 27.2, 26.4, 26.7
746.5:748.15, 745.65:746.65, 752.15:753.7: -0.03 mag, 27.3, 26.3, 27.1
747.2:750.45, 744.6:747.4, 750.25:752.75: 0.03 mag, 27.8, 27.1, 27.4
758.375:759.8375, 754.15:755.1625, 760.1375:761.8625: 0.05 mag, 25.7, 27.2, 26.7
